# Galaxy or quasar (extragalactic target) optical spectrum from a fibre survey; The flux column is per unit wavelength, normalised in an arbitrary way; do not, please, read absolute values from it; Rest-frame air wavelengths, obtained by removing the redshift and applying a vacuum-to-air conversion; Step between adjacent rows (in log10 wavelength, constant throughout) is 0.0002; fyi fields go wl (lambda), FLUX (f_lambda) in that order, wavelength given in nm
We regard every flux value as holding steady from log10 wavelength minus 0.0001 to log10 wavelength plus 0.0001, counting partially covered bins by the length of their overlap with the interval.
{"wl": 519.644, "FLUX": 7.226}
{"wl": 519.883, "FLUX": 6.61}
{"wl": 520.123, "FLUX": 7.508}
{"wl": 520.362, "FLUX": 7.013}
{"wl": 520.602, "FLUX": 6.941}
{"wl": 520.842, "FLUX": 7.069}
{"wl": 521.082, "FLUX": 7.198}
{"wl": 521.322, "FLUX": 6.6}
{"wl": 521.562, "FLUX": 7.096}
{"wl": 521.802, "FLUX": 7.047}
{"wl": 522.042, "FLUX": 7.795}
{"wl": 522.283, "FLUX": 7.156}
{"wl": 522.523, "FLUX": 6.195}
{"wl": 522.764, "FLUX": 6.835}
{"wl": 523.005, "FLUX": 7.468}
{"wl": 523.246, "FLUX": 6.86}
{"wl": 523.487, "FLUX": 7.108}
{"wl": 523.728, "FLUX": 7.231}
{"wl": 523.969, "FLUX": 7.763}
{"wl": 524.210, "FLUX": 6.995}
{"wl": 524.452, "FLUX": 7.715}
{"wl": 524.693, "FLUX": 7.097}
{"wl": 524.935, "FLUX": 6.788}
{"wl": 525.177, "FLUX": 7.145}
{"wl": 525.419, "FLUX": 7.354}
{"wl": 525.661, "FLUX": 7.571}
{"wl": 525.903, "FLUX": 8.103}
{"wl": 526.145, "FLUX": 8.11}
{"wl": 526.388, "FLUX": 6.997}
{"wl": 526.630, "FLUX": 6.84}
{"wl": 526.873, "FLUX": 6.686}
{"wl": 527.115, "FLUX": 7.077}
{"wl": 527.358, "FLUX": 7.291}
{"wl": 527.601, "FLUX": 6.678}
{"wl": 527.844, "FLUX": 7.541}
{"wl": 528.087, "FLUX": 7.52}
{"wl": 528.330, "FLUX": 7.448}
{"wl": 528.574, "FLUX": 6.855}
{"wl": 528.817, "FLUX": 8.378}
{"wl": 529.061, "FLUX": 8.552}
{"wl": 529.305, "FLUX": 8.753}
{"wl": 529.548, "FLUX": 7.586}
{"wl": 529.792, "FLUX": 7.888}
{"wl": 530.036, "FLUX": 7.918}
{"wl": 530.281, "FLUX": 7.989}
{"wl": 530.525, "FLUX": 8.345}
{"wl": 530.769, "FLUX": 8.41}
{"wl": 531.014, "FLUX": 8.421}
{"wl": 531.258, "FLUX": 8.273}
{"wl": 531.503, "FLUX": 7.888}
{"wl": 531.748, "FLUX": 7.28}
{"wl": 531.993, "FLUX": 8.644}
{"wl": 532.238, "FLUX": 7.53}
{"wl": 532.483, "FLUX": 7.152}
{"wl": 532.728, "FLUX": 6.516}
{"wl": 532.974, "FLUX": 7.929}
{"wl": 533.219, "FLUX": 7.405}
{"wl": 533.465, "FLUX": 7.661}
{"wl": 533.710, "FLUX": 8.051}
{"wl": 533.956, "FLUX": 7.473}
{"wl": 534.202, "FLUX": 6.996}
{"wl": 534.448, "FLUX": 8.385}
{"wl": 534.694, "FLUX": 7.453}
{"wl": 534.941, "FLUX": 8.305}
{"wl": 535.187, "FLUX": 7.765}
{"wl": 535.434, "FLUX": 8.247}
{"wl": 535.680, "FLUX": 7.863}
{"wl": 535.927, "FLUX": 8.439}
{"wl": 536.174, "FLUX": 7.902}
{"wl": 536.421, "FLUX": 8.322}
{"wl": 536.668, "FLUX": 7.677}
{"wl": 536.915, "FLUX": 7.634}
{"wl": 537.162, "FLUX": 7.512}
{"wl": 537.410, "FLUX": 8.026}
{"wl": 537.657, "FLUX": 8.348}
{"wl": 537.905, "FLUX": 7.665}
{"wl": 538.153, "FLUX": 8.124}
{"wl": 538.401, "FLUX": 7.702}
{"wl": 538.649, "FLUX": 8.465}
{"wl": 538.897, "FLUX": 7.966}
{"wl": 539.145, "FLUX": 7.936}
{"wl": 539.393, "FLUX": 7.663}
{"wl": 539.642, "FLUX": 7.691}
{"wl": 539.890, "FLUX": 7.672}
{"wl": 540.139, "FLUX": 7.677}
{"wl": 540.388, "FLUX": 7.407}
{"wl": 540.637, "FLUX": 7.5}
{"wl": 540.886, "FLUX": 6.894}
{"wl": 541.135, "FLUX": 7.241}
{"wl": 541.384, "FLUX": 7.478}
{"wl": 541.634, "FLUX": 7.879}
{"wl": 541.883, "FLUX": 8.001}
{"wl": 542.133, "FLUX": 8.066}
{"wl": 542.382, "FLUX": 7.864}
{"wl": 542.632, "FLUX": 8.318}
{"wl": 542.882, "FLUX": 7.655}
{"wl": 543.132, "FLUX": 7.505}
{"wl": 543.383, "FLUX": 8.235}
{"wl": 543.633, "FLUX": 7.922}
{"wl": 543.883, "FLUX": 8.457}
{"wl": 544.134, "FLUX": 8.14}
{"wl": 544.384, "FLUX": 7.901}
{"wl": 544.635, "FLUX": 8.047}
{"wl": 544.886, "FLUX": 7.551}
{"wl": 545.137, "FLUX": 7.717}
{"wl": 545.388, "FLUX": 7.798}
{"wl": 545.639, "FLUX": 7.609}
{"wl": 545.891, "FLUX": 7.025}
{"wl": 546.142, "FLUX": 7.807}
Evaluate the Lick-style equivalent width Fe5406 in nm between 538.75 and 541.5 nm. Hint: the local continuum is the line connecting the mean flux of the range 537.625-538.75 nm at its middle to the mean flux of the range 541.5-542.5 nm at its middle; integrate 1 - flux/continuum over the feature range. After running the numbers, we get 0.146 nm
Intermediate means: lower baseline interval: 8.02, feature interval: 7.57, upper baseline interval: 7.95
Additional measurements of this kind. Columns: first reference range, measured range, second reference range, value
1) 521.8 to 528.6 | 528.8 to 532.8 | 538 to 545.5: -0.300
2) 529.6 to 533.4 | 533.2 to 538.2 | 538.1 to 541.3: -0.081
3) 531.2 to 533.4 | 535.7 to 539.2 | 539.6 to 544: -0.134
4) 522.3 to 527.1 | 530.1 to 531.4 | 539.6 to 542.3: -0.162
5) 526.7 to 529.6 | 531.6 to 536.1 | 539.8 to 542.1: -0.120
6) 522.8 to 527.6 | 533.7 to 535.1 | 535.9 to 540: -0.004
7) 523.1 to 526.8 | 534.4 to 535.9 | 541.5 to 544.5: -0.062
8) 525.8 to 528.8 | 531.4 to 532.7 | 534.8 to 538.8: 0.006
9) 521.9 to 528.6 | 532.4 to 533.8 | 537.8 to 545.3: 0.012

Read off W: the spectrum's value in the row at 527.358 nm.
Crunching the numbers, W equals 7.291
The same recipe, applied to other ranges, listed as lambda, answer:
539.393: 7.663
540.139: 7.677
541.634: 7.879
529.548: 7.586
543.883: 8.457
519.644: 7.226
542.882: 7.655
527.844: 7.541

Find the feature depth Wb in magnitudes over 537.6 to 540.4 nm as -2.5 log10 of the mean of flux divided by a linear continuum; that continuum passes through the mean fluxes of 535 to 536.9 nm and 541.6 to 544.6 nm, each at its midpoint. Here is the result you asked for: 0.02 mag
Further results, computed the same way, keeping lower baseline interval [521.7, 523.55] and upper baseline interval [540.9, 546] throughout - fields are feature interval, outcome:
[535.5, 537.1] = -0.06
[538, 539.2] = -0.06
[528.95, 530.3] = -0.11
